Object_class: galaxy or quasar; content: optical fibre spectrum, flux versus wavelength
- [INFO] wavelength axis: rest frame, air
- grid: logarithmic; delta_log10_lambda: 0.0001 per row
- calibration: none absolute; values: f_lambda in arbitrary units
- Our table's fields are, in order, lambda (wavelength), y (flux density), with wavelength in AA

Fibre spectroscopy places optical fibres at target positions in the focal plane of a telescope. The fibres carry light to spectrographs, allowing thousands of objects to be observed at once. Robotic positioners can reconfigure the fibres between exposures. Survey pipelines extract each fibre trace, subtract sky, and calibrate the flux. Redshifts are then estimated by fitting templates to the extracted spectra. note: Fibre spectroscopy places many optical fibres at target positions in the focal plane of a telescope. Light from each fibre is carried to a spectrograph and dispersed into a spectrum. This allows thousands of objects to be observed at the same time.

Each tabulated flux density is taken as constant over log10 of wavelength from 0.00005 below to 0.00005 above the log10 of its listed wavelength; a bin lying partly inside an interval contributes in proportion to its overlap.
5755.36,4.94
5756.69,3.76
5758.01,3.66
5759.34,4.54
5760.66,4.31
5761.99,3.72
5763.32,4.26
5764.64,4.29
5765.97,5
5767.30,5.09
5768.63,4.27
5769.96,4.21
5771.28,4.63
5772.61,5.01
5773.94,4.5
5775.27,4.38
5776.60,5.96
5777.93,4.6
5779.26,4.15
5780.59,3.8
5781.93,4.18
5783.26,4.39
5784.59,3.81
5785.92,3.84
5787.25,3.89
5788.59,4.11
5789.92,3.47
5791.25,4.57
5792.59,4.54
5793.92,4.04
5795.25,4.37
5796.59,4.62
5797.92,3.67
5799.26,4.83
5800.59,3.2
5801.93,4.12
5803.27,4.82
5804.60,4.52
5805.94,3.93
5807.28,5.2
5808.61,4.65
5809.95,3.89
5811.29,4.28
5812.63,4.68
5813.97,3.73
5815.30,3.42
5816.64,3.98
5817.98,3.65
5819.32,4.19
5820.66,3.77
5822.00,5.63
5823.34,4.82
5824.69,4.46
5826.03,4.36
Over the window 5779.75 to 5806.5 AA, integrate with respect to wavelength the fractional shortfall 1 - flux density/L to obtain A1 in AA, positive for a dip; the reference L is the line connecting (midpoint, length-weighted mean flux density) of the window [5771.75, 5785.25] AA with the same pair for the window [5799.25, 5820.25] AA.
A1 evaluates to 1.2 AA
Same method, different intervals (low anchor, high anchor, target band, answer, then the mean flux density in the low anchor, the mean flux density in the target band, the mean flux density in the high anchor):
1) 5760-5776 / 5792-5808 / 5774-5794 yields 0.6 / 4.48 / 4.26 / 4.32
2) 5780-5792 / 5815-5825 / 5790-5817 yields -0.7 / 4.01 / 4.24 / 4.26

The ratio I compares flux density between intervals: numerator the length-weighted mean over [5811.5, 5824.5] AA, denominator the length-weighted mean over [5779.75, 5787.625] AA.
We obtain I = 1.06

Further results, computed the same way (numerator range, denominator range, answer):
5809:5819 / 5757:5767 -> 0.93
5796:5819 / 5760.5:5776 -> 0.93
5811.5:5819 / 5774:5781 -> 0.85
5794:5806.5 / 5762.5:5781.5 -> 0.92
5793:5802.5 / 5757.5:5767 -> 0.96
